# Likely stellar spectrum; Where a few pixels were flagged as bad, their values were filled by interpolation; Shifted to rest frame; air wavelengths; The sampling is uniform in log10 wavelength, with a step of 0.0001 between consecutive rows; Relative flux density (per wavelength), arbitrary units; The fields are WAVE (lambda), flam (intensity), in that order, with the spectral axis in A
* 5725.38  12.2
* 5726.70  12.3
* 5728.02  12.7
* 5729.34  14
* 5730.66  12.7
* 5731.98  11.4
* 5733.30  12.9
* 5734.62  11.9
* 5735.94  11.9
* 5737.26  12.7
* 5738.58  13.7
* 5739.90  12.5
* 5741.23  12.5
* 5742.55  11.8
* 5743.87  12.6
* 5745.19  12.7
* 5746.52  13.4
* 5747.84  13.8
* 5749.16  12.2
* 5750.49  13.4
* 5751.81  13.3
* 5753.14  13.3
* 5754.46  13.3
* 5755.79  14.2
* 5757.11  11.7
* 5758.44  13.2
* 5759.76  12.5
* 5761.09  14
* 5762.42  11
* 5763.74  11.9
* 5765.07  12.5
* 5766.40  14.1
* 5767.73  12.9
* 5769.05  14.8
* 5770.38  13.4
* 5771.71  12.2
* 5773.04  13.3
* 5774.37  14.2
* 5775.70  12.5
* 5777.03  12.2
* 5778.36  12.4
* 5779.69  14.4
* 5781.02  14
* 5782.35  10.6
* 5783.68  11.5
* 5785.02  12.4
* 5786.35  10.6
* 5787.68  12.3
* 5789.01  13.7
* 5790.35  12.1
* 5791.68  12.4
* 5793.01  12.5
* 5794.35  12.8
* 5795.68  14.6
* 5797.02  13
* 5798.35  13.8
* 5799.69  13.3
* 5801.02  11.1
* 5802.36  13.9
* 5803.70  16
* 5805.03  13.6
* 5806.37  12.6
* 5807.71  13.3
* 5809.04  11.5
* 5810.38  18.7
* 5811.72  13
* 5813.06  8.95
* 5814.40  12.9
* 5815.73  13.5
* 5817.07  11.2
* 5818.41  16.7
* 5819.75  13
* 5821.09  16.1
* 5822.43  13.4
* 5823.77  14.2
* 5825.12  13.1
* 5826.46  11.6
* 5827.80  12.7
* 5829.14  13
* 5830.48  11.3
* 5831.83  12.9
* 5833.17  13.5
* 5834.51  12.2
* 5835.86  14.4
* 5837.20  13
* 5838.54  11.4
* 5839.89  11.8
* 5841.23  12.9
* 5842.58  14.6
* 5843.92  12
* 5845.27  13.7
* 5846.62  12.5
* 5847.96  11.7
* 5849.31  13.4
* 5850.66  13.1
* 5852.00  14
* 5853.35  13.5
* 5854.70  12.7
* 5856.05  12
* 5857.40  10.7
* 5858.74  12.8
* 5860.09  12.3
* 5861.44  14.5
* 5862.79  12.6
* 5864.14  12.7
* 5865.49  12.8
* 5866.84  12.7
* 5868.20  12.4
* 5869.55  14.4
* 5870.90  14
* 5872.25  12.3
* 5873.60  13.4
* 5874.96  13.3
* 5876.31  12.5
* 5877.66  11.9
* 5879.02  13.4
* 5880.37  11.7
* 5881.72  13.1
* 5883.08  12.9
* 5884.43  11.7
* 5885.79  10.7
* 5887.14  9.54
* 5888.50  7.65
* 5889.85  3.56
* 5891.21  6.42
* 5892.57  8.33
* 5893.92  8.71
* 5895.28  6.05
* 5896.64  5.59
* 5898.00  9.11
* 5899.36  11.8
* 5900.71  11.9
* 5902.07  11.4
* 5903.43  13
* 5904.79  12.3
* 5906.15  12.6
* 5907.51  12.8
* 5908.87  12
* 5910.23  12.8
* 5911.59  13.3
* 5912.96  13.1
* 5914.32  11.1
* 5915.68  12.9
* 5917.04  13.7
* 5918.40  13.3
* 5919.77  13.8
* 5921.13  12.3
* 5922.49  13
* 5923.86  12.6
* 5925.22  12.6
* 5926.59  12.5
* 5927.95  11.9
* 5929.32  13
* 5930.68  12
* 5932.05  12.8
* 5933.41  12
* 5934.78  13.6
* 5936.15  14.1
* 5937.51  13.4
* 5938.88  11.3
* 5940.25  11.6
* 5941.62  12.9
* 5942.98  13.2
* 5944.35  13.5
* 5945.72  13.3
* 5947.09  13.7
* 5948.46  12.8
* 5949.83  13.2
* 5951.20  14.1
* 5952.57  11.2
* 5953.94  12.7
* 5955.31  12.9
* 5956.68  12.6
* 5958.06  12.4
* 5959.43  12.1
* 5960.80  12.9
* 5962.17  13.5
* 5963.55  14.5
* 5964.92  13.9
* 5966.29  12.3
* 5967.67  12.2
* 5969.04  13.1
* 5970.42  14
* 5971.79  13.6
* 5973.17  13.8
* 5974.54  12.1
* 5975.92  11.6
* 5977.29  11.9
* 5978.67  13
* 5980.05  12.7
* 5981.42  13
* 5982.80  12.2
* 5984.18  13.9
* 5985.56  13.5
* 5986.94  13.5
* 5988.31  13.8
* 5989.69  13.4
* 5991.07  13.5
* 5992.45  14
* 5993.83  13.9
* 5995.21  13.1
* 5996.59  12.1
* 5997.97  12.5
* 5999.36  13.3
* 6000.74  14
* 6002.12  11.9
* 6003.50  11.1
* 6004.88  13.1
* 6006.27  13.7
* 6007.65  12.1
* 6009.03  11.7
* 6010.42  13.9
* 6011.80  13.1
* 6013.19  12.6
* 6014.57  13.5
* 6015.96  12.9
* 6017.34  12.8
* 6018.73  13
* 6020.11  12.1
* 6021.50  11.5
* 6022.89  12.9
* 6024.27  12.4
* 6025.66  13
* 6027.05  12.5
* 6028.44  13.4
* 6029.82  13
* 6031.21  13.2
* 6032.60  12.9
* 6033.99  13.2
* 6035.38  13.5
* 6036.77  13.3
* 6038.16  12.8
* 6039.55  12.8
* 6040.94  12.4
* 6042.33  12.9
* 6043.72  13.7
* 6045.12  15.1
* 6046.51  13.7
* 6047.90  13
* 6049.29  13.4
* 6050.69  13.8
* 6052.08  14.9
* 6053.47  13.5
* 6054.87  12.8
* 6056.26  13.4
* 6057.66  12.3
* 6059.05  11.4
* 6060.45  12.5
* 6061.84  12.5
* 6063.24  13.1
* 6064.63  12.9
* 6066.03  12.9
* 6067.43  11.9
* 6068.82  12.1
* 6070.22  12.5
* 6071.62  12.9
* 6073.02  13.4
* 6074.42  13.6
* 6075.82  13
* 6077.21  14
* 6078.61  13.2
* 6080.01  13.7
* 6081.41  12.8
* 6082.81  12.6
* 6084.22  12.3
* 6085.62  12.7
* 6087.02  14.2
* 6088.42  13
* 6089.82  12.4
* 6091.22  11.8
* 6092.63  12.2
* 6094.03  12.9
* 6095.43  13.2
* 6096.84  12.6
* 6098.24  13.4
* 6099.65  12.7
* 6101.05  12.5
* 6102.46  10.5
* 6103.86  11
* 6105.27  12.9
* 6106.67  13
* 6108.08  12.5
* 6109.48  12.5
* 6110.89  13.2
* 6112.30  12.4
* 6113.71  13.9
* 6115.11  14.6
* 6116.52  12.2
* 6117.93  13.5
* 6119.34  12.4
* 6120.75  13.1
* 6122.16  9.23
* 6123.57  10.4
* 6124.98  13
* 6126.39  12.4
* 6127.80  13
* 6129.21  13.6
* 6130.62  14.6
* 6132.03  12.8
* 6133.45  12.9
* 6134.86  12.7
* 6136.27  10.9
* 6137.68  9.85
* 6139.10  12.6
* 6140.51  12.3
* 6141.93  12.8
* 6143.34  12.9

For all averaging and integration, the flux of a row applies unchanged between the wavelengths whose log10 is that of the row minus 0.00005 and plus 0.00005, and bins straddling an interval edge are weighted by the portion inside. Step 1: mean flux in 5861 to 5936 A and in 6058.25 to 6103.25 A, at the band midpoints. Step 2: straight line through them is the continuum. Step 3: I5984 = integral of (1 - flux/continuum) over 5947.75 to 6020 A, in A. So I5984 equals -4.3 A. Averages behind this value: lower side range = 11.8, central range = 13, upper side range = 12.7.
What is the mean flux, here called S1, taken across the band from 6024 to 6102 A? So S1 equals 13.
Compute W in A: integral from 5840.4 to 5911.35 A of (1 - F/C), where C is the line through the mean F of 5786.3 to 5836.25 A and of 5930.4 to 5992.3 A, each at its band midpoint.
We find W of 7.3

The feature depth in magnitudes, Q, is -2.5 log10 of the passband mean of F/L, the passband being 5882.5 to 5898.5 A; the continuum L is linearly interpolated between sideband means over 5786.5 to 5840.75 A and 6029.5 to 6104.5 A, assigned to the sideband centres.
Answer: 0.49 mag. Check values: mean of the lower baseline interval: 13.1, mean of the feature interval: 8.32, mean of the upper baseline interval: 12.9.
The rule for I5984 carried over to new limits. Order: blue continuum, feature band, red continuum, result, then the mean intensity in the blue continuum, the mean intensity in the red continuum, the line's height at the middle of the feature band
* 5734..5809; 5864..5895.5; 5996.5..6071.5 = 4.3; 12.9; 12.9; 12.9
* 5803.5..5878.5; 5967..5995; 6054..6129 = -0.7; 13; 12.7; 12.8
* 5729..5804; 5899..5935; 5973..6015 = 0.9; 12.9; 12.9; 12.9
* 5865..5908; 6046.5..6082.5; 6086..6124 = -2.2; 11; 12.5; 12.3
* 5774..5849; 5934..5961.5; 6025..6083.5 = 0.4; 13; 13.1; 13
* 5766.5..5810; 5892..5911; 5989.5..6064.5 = 3.5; 13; 13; 13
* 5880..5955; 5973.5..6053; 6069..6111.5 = -4.5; 11.8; 12.8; 12.3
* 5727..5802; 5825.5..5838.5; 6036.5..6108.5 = 0.1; 12.8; 12.9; 12.8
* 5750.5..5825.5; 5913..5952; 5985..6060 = 0.6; 13.1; 13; 13.1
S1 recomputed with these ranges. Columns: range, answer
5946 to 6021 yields 13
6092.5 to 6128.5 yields 12.5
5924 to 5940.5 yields 12.6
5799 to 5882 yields 13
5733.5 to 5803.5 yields 12.8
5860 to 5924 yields 11.7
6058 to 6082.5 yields 12.8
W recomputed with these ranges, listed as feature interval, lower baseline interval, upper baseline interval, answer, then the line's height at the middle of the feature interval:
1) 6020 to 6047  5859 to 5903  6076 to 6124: -1.86 A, 12.2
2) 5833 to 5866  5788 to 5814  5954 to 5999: 0.81 A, 13.1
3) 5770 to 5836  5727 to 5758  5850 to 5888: -1.72 A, 12.7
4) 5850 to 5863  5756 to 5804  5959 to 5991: 0.13 A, 13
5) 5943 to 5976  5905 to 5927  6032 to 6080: -0.41 A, 12.9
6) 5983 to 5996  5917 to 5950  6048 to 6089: -0.64 A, 12.9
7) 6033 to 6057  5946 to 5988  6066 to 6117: -1.04 A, 12.9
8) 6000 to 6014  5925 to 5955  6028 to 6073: 0.24 A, 13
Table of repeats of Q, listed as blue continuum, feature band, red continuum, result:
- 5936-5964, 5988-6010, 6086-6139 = -0.012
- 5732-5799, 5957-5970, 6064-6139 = -0.023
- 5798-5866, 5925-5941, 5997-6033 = 0.029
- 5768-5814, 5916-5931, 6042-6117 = 0.012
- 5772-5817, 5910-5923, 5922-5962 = -0.012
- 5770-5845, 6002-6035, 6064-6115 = 0.007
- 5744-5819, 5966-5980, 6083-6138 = -0.001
